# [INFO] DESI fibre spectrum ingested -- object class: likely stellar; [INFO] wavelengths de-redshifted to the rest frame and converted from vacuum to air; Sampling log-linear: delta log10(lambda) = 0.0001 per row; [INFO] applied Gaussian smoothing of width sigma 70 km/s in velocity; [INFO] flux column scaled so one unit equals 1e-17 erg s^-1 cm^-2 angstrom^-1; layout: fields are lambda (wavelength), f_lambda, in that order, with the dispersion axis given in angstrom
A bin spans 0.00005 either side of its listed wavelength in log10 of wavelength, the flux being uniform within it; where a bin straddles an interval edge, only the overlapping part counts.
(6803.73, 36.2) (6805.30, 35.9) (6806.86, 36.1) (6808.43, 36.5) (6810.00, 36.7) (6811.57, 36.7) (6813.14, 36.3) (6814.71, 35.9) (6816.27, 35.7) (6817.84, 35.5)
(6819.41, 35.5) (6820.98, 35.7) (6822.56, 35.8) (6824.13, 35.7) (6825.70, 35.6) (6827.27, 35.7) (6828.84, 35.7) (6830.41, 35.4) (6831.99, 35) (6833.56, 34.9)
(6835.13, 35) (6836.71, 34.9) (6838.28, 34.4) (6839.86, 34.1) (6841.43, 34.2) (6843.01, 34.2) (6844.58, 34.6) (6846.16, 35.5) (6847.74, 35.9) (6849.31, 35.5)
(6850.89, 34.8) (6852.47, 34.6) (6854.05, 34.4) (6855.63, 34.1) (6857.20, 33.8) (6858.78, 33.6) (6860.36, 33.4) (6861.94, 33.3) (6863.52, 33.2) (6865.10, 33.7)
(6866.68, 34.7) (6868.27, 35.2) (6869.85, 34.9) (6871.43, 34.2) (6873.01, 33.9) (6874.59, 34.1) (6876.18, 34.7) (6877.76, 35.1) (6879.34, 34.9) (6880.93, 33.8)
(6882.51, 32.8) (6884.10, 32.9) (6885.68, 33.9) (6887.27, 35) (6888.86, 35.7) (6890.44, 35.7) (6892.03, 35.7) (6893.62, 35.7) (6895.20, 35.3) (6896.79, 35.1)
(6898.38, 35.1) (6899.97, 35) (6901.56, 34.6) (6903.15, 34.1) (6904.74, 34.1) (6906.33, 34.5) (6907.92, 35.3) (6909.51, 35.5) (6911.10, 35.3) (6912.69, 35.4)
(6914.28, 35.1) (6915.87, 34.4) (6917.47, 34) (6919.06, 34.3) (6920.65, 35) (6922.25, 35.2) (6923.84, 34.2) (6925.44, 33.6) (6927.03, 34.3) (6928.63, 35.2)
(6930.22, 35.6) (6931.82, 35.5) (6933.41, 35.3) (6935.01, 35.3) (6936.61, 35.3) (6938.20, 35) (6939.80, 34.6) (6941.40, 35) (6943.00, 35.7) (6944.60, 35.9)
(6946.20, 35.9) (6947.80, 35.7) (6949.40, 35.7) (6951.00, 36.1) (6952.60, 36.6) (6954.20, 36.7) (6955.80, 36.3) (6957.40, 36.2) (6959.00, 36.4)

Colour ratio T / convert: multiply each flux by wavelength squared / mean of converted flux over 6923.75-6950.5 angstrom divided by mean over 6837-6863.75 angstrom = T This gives 1.05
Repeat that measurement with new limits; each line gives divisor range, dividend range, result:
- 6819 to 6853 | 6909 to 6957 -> 1.03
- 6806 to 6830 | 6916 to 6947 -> 1.01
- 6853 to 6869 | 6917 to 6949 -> 1.05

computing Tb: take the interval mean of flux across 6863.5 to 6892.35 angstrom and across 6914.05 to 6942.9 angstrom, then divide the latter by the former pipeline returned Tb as 1.0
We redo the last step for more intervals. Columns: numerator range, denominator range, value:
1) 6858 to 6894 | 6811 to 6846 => 0.97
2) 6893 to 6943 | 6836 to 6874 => 1.02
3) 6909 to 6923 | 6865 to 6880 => 1.01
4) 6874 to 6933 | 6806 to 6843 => 0.98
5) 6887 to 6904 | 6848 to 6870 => 1.03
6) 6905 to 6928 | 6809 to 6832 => 0.97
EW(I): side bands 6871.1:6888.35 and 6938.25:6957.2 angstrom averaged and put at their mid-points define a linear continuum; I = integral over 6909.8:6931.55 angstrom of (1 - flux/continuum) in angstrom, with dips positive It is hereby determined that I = 0.2 angstrom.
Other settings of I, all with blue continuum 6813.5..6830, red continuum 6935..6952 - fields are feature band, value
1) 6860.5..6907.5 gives 1.44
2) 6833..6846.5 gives 0.40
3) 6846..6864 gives 0.67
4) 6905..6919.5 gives 0.28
